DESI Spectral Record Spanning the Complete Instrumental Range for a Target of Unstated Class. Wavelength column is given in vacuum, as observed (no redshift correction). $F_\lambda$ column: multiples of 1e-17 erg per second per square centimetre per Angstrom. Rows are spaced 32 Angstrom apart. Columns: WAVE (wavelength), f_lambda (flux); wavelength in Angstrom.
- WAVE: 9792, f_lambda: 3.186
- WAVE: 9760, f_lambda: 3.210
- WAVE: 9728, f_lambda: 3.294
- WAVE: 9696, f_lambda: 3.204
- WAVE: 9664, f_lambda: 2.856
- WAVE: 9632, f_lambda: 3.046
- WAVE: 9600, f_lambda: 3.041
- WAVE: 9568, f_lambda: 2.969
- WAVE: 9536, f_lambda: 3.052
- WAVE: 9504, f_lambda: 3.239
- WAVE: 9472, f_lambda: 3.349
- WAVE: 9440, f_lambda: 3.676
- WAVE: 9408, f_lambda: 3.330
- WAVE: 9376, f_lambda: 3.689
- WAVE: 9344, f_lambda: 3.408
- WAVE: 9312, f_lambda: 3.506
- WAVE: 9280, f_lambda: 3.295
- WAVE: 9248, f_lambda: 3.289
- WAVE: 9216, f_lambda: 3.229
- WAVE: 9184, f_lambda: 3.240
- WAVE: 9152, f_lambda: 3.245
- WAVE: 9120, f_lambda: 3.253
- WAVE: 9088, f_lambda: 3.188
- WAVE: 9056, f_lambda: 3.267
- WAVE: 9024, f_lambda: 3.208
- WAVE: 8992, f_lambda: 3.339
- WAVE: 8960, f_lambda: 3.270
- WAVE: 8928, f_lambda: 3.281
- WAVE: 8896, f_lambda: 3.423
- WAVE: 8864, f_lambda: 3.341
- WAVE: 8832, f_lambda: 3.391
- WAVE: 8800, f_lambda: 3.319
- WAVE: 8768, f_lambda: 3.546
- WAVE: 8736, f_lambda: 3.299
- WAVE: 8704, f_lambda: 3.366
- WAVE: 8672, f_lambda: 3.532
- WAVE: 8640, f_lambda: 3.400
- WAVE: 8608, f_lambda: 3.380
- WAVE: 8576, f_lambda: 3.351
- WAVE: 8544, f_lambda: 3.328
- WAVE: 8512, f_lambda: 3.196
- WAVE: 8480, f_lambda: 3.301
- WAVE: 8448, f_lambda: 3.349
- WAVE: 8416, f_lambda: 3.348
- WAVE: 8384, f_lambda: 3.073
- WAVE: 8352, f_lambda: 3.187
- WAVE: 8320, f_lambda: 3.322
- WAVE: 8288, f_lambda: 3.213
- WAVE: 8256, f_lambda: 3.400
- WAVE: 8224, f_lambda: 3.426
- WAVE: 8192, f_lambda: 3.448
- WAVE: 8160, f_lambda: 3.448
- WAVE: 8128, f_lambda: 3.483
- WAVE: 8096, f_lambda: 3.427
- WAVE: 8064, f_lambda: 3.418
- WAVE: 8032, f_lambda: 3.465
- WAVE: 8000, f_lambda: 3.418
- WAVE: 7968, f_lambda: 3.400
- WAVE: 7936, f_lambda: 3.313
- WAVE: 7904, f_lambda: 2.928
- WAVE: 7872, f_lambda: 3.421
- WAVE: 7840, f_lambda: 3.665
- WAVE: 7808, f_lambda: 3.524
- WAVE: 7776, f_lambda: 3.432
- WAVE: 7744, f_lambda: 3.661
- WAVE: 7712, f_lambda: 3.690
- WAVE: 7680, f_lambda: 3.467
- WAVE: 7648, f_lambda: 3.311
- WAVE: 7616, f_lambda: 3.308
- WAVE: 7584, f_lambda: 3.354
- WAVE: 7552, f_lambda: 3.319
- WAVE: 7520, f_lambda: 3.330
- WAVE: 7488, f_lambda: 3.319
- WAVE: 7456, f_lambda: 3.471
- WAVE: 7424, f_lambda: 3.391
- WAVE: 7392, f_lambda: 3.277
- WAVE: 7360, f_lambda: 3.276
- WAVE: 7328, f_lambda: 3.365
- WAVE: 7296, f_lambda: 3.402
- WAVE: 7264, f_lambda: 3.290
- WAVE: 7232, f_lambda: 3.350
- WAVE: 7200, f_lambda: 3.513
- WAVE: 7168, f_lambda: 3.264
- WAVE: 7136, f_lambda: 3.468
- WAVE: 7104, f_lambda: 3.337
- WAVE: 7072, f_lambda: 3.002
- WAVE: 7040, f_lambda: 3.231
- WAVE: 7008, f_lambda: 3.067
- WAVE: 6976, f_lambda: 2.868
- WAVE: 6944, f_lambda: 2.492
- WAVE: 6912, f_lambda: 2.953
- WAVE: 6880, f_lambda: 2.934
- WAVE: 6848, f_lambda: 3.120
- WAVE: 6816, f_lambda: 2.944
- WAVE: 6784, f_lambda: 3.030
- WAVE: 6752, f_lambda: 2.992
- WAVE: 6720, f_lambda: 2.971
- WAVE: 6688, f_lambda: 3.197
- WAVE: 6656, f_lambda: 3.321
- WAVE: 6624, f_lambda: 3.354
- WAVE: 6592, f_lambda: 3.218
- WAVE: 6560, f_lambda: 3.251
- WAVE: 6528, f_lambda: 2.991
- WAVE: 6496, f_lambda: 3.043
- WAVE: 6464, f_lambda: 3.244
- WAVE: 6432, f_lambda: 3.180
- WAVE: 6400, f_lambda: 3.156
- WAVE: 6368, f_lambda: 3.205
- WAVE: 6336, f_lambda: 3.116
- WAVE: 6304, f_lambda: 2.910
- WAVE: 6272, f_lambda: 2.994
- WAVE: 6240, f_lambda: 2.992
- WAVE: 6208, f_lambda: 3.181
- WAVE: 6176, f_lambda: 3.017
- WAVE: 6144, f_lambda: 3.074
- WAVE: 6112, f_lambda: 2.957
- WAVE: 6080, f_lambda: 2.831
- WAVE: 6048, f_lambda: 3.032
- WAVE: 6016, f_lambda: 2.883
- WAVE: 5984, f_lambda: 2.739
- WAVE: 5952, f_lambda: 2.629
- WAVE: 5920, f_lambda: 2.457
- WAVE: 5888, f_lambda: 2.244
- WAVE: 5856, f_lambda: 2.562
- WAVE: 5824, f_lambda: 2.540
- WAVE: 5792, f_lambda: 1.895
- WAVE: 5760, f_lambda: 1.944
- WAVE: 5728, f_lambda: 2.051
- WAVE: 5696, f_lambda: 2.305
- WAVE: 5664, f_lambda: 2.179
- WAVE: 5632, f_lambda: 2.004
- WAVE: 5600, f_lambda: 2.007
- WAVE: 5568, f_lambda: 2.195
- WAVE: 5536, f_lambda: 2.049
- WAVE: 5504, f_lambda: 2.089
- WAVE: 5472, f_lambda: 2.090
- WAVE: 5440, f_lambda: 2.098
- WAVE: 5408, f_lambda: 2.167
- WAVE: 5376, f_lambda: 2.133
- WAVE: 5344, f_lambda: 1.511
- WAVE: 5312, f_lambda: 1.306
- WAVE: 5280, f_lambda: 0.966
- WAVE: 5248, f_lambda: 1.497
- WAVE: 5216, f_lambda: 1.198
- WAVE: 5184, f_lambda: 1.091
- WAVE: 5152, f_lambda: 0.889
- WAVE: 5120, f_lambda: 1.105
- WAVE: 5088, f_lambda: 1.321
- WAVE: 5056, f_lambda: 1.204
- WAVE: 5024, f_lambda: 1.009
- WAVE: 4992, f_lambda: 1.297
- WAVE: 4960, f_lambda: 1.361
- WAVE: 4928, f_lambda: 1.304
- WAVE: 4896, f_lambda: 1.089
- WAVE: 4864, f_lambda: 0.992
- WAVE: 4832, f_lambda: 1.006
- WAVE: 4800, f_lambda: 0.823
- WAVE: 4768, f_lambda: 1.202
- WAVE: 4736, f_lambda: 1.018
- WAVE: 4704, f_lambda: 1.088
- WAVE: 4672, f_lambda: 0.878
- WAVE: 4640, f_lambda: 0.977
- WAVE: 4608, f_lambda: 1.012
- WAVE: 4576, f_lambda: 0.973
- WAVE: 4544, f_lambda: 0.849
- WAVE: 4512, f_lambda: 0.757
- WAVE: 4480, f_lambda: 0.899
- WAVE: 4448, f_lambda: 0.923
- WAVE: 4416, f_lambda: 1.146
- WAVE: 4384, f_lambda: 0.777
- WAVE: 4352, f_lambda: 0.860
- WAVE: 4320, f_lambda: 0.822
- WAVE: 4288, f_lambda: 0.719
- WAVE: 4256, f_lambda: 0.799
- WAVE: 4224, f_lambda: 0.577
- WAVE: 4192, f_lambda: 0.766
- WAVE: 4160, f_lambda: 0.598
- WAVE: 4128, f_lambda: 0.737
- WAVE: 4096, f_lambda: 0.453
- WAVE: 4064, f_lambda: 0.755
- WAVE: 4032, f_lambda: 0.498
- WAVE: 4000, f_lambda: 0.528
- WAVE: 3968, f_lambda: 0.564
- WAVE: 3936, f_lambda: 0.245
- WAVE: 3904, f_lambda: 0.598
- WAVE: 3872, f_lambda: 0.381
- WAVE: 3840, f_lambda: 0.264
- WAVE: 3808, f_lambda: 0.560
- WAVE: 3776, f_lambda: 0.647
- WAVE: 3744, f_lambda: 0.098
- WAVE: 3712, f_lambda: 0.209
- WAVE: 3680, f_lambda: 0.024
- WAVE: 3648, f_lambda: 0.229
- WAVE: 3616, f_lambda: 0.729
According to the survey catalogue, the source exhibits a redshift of 0.342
